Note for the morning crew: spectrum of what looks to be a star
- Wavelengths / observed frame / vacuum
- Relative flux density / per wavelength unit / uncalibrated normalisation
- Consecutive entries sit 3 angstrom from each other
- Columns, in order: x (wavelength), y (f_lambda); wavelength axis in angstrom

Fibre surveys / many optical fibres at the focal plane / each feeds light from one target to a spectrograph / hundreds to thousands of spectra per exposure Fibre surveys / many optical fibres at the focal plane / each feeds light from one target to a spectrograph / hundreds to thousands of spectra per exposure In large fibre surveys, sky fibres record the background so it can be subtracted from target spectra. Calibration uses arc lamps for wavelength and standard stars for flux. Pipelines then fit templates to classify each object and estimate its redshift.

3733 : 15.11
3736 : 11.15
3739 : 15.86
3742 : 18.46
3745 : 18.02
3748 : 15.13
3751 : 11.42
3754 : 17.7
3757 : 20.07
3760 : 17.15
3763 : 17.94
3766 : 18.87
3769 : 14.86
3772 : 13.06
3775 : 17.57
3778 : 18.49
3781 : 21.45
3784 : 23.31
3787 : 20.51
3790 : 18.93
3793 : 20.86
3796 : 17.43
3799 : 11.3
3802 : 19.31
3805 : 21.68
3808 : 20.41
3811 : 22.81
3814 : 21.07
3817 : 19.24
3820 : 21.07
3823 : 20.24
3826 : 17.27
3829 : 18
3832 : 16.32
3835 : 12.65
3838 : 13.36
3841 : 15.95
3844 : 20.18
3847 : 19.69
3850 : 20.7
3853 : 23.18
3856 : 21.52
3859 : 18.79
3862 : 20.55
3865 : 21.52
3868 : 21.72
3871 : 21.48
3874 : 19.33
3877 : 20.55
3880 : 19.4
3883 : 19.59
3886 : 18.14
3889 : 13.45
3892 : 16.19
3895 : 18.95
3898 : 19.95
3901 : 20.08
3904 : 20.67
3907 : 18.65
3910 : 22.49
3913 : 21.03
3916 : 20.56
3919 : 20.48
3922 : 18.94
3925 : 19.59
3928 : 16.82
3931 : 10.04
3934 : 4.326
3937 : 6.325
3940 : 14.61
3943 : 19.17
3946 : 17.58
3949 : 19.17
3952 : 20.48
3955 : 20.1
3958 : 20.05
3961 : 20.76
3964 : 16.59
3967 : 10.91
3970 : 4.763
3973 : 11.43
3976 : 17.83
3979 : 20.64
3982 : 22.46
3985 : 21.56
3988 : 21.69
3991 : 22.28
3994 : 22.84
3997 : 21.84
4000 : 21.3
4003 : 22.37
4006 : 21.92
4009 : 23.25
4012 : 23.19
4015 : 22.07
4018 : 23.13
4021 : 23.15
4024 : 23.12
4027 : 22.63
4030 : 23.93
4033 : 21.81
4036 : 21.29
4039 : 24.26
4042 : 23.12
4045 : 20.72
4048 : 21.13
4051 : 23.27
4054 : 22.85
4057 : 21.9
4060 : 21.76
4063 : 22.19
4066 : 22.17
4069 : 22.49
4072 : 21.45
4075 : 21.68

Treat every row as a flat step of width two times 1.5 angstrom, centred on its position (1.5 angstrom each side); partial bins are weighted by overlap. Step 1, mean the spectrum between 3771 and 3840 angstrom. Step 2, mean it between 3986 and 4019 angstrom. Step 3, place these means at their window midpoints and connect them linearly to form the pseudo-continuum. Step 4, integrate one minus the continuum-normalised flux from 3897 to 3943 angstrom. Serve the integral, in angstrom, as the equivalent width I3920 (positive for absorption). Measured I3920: 8.2 angstrom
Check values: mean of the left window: 18.6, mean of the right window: 22.3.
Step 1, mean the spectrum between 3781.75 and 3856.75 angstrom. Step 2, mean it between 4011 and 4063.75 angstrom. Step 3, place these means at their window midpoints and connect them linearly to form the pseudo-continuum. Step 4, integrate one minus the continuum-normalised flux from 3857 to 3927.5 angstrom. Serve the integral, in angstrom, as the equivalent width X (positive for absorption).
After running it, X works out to 2.1 angstrom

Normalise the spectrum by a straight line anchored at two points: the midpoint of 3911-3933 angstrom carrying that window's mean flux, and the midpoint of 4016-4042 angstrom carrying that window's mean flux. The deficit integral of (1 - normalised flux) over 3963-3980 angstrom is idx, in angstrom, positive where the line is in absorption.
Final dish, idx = 5.8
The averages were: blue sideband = 18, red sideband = 22.9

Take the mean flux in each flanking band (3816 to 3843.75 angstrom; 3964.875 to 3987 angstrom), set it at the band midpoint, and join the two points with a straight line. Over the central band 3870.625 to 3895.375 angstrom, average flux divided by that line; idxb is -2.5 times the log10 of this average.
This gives -0.10 mag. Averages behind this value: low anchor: 17.2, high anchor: 15.8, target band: 18.4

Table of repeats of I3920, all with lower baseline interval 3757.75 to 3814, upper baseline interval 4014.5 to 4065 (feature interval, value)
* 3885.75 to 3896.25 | 2.0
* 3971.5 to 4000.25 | 1.8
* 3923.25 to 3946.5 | 8.3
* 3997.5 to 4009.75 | -0.1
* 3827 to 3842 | 3.2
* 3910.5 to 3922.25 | 0.1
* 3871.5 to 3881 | 0.1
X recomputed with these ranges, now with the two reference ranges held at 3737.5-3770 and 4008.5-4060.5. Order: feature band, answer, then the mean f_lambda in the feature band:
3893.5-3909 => 0.1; 19.8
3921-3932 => 2.1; 16.5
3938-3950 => 2.1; 17.1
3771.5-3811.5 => -3.3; 19.1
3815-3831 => -0.7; 19.1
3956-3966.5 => 1.3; 18.4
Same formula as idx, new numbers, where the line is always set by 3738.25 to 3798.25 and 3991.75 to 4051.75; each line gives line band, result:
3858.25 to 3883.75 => -0.9 angstrom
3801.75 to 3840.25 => 0.2 angstrom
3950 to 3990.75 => 7.1 angstrom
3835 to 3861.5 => 0.6 angstrom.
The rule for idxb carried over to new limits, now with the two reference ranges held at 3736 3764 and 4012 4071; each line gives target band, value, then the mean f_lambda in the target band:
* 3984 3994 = -0.030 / 22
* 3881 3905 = 0.064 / 18.4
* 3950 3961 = 0.026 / 20.2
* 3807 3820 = -0.174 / 20.9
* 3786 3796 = -0.135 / 19.7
